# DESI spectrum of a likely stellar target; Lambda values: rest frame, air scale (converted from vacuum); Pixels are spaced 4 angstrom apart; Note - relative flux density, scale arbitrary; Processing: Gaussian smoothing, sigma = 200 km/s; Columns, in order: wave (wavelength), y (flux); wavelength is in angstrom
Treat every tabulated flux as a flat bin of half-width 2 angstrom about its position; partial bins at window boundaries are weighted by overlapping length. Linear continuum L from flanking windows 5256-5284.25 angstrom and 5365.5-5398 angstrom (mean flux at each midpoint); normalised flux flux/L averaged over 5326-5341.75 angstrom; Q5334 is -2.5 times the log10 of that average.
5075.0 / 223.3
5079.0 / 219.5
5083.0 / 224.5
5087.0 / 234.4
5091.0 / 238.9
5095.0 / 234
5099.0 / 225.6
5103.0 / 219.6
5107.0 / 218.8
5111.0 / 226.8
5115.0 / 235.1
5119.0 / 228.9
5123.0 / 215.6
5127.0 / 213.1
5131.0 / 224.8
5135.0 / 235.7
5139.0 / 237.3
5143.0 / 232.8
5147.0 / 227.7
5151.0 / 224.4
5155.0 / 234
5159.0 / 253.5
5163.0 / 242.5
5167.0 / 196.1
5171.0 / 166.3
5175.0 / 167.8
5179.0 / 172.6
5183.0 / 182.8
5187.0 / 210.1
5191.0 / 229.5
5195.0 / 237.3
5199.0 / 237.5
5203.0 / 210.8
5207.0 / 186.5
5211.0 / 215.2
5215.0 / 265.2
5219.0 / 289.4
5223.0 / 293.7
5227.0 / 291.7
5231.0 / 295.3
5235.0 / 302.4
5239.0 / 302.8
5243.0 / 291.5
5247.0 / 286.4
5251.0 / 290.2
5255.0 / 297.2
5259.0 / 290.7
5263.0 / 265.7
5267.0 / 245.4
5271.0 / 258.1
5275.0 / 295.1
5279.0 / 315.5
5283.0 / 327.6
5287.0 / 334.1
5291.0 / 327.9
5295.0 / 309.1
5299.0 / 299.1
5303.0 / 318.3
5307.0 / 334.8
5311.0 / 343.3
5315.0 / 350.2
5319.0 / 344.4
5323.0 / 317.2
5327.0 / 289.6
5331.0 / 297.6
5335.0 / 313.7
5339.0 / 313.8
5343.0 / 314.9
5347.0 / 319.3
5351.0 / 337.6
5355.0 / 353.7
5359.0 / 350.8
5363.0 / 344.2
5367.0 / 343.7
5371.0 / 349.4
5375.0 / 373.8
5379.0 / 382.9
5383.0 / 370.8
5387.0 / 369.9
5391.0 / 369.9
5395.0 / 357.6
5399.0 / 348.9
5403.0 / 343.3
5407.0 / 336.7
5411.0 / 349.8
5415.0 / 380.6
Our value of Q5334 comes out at 0.09 mag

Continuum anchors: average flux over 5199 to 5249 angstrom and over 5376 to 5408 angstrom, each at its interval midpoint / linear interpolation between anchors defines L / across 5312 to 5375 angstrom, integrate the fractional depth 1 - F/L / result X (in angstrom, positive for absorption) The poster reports 0.6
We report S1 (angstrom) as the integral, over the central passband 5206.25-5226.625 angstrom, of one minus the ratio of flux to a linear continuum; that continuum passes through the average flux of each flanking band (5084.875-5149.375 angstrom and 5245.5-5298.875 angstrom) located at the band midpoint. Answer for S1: 1.1 angstrom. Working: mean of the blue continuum 228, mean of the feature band 257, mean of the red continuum 296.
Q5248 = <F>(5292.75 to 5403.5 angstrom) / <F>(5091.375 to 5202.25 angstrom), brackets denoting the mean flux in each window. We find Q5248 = 1.54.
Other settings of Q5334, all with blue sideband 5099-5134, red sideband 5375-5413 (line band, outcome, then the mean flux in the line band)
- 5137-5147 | 0.01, 234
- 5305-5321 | -0.08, 343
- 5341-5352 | 0.05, 323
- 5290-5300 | 0.00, 312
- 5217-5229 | -0.06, 292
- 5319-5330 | 0.05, 310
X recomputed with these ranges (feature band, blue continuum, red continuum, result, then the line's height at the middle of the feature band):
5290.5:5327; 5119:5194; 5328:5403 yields -1.86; 309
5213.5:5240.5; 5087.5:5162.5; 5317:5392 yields -1.29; 278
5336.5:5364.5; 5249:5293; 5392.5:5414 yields -0.43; 328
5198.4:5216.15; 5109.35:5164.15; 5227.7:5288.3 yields 3.12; 267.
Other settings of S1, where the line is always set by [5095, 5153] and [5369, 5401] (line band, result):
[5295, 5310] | 0.2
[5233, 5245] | -0.5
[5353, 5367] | 0.1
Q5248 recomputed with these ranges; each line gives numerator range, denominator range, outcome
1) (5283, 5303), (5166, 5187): 1.78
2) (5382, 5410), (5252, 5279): 1.28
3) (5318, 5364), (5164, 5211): 1.61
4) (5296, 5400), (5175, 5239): 1.40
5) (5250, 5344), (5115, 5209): 1.42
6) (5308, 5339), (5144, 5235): 1.40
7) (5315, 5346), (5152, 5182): 1.54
